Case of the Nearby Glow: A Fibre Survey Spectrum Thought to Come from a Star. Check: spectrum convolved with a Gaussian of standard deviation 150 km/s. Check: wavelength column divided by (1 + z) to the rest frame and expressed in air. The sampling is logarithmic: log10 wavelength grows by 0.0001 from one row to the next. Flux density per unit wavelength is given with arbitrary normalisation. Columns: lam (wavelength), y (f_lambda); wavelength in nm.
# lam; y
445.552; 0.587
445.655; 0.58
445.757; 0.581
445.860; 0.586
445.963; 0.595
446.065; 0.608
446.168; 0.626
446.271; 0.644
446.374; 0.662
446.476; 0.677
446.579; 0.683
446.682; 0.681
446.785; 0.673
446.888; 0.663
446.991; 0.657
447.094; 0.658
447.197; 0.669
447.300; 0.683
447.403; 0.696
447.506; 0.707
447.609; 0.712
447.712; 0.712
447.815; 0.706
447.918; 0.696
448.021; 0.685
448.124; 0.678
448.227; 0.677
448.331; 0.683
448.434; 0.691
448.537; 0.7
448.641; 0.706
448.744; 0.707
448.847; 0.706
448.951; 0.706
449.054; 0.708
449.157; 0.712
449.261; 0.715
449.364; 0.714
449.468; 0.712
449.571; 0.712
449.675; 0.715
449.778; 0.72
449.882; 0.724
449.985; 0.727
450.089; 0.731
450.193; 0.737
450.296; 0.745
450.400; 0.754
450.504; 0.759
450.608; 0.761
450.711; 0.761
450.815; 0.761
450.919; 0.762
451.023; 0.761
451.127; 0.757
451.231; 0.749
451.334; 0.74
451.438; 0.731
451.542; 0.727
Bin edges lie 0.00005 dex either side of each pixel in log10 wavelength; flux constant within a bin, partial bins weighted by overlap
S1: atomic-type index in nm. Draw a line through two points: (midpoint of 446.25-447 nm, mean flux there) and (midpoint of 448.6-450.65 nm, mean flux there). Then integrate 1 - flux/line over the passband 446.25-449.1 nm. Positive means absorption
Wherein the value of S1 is 0.00 nm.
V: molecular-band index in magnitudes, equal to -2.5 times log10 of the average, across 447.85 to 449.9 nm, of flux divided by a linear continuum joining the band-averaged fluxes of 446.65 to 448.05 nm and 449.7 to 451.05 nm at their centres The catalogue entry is 0.02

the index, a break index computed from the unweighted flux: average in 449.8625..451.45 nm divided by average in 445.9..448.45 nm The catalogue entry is 1.1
